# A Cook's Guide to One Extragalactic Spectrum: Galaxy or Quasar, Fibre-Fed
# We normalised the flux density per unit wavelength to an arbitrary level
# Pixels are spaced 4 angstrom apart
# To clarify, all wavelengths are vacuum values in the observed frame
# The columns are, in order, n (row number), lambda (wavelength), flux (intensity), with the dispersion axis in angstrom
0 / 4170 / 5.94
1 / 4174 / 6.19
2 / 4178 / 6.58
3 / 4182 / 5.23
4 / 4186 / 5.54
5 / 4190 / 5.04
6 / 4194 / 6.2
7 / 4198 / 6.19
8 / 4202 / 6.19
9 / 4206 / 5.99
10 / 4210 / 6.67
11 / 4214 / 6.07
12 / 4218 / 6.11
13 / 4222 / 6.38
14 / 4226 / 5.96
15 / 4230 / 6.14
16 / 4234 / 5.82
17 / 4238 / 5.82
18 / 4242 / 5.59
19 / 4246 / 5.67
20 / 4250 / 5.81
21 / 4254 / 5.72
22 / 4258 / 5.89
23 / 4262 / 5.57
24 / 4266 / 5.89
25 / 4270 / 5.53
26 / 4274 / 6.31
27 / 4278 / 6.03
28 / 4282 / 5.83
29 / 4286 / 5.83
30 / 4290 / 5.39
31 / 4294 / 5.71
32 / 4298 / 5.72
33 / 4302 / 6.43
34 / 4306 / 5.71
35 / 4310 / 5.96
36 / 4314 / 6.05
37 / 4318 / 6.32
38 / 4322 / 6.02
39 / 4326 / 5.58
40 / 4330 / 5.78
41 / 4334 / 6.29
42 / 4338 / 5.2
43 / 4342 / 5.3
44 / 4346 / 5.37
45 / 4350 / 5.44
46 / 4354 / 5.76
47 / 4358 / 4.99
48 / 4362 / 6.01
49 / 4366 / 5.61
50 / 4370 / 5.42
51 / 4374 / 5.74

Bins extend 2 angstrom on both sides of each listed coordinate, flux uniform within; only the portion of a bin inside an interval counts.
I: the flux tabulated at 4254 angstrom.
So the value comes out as 5.72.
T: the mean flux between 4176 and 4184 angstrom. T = 5.91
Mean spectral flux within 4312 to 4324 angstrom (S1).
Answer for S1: 6.13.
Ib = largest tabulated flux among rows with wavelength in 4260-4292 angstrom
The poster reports 6.31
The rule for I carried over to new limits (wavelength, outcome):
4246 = 5.67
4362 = 6.01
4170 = 5.94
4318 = 6.32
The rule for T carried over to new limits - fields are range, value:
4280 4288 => 5.83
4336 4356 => 5.41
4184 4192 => 5.29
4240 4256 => 5.7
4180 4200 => 5.64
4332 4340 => 5.75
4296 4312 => 5.96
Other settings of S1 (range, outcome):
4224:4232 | 6.05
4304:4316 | 5.91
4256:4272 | 5.72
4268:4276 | 5.92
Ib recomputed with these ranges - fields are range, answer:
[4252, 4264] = 5.89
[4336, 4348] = 5.37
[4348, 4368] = 6.01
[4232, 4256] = 5.82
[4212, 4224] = 6.38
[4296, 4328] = 6.43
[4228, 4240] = 6.14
